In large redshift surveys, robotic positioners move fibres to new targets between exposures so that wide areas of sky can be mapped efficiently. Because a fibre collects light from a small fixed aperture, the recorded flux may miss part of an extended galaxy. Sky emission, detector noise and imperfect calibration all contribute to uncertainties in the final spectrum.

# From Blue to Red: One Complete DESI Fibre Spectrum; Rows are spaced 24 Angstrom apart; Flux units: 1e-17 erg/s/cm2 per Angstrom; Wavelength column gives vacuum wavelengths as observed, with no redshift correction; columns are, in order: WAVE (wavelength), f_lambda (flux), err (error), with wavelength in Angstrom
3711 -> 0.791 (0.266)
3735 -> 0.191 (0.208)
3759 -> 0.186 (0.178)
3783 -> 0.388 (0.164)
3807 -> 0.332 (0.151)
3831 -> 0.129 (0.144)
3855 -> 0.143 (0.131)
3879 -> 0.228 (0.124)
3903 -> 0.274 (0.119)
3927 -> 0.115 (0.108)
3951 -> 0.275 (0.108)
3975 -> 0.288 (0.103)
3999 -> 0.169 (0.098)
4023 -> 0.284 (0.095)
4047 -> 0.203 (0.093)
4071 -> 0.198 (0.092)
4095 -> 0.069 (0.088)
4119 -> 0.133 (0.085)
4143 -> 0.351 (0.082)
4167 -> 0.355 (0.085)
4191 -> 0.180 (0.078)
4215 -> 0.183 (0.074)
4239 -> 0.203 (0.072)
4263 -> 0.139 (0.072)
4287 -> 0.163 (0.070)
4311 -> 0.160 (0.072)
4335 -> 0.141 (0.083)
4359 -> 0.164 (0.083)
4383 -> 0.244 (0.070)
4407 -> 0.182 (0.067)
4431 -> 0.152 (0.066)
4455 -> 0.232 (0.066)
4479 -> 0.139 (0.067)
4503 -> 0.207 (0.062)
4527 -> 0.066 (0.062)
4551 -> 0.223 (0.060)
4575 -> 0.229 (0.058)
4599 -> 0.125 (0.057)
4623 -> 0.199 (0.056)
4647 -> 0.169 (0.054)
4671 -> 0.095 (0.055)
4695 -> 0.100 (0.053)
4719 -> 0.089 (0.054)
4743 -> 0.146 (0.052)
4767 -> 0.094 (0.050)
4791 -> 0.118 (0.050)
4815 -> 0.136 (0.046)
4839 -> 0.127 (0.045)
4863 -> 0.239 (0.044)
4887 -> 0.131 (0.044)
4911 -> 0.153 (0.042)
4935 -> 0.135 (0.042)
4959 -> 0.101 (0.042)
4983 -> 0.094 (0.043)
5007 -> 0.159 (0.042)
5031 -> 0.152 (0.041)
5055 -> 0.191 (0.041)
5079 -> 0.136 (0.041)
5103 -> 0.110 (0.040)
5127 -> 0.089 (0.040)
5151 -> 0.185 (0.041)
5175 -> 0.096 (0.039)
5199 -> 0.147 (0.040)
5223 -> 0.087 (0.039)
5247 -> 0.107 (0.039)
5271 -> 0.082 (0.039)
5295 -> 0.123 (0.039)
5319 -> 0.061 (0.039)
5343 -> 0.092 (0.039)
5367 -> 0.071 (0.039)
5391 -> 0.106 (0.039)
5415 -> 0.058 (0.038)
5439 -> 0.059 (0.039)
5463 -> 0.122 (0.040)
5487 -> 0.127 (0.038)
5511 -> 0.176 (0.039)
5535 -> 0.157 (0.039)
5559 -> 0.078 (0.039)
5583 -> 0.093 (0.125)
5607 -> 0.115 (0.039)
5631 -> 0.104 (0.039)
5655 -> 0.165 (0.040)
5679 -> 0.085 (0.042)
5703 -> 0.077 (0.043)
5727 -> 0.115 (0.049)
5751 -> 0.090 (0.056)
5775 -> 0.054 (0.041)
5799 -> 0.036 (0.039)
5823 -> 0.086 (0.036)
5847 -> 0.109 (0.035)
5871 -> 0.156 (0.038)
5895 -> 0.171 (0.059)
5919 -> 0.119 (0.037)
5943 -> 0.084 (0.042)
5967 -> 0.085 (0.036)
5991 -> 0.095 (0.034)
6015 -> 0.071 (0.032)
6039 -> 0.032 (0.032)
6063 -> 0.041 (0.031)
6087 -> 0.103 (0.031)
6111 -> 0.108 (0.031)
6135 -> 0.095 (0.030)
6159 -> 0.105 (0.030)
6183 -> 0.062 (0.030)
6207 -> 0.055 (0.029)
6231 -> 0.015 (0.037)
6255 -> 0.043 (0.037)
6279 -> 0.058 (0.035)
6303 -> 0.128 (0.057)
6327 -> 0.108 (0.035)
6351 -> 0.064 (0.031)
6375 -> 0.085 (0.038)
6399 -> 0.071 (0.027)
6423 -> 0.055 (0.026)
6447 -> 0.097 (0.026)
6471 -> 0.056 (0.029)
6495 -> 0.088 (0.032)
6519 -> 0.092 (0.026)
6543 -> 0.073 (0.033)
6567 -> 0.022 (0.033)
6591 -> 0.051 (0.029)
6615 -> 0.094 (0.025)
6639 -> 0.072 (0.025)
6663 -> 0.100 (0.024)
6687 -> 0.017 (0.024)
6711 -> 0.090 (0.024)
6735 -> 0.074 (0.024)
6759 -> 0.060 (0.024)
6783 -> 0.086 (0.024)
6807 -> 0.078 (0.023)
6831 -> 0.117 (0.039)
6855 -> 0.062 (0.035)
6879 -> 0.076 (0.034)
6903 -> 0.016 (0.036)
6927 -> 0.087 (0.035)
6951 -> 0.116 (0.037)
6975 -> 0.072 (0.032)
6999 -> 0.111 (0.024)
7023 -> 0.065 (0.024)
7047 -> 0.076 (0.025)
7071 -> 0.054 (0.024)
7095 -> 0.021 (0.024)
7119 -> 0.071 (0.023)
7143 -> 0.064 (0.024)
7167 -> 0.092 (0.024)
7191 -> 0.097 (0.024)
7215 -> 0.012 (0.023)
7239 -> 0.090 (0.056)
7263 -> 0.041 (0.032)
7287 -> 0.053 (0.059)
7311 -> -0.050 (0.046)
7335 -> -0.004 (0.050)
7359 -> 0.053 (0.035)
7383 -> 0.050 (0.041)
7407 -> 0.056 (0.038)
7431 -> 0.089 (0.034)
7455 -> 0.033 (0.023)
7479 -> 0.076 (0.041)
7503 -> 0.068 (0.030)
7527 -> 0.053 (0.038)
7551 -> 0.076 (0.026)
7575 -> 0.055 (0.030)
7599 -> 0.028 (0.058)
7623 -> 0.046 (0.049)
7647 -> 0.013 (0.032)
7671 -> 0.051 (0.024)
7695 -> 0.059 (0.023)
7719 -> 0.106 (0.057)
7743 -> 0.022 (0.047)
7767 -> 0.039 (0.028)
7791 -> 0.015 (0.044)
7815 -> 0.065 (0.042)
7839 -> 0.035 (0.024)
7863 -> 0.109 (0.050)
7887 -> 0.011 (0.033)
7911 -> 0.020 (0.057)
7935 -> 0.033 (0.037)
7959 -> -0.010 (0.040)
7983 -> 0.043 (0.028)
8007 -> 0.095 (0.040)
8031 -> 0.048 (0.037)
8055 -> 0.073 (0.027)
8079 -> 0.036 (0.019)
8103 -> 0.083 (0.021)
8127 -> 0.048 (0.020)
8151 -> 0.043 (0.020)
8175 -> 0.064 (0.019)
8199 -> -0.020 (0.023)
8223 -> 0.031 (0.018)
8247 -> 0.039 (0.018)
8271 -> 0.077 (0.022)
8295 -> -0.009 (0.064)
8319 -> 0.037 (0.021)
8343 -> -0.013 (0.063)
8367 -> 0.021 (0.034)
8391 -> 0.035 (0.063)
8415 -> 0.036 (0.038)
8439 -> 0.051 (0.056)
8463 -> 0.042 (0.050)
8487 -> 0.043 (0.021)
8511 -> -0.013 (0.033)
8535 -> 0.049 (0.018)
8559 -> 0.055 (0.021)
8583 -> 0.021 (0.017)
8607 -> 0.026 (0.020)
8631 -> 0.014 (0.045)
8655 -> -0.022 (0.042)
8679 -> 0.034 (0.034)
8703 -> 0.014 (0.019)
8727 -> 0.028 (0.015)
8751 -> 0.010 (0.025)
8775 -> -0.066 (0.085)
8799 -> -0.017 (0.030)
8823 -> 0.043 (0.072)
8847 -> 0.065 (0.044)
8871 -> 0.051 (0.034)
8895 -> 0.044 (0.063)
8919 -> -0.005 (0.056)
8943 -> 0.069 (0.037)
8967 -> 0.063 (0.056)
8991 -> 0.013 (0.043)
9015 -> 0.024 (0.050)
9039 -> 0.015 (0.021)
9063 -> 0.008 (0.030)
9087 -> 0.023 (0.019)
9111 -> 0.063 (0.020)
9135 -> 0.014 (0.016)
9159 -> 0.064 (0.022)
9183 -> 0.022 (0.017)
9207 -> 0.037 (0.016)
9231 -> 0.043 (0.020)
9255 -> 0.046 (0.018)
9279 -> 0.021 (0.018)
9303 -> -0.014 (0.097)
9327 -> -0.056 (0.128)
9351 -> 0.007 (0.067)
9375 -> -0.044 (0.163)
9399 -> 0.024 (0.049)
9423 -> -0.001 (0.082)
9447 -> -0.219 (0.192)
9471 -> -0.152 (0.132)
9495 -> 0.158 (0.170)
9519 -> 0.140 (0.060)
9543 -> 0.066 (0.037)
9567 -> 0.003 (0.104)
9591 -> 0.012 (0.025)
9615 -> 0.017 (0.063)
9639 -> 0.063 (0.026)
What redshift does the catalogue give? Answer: 1.55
